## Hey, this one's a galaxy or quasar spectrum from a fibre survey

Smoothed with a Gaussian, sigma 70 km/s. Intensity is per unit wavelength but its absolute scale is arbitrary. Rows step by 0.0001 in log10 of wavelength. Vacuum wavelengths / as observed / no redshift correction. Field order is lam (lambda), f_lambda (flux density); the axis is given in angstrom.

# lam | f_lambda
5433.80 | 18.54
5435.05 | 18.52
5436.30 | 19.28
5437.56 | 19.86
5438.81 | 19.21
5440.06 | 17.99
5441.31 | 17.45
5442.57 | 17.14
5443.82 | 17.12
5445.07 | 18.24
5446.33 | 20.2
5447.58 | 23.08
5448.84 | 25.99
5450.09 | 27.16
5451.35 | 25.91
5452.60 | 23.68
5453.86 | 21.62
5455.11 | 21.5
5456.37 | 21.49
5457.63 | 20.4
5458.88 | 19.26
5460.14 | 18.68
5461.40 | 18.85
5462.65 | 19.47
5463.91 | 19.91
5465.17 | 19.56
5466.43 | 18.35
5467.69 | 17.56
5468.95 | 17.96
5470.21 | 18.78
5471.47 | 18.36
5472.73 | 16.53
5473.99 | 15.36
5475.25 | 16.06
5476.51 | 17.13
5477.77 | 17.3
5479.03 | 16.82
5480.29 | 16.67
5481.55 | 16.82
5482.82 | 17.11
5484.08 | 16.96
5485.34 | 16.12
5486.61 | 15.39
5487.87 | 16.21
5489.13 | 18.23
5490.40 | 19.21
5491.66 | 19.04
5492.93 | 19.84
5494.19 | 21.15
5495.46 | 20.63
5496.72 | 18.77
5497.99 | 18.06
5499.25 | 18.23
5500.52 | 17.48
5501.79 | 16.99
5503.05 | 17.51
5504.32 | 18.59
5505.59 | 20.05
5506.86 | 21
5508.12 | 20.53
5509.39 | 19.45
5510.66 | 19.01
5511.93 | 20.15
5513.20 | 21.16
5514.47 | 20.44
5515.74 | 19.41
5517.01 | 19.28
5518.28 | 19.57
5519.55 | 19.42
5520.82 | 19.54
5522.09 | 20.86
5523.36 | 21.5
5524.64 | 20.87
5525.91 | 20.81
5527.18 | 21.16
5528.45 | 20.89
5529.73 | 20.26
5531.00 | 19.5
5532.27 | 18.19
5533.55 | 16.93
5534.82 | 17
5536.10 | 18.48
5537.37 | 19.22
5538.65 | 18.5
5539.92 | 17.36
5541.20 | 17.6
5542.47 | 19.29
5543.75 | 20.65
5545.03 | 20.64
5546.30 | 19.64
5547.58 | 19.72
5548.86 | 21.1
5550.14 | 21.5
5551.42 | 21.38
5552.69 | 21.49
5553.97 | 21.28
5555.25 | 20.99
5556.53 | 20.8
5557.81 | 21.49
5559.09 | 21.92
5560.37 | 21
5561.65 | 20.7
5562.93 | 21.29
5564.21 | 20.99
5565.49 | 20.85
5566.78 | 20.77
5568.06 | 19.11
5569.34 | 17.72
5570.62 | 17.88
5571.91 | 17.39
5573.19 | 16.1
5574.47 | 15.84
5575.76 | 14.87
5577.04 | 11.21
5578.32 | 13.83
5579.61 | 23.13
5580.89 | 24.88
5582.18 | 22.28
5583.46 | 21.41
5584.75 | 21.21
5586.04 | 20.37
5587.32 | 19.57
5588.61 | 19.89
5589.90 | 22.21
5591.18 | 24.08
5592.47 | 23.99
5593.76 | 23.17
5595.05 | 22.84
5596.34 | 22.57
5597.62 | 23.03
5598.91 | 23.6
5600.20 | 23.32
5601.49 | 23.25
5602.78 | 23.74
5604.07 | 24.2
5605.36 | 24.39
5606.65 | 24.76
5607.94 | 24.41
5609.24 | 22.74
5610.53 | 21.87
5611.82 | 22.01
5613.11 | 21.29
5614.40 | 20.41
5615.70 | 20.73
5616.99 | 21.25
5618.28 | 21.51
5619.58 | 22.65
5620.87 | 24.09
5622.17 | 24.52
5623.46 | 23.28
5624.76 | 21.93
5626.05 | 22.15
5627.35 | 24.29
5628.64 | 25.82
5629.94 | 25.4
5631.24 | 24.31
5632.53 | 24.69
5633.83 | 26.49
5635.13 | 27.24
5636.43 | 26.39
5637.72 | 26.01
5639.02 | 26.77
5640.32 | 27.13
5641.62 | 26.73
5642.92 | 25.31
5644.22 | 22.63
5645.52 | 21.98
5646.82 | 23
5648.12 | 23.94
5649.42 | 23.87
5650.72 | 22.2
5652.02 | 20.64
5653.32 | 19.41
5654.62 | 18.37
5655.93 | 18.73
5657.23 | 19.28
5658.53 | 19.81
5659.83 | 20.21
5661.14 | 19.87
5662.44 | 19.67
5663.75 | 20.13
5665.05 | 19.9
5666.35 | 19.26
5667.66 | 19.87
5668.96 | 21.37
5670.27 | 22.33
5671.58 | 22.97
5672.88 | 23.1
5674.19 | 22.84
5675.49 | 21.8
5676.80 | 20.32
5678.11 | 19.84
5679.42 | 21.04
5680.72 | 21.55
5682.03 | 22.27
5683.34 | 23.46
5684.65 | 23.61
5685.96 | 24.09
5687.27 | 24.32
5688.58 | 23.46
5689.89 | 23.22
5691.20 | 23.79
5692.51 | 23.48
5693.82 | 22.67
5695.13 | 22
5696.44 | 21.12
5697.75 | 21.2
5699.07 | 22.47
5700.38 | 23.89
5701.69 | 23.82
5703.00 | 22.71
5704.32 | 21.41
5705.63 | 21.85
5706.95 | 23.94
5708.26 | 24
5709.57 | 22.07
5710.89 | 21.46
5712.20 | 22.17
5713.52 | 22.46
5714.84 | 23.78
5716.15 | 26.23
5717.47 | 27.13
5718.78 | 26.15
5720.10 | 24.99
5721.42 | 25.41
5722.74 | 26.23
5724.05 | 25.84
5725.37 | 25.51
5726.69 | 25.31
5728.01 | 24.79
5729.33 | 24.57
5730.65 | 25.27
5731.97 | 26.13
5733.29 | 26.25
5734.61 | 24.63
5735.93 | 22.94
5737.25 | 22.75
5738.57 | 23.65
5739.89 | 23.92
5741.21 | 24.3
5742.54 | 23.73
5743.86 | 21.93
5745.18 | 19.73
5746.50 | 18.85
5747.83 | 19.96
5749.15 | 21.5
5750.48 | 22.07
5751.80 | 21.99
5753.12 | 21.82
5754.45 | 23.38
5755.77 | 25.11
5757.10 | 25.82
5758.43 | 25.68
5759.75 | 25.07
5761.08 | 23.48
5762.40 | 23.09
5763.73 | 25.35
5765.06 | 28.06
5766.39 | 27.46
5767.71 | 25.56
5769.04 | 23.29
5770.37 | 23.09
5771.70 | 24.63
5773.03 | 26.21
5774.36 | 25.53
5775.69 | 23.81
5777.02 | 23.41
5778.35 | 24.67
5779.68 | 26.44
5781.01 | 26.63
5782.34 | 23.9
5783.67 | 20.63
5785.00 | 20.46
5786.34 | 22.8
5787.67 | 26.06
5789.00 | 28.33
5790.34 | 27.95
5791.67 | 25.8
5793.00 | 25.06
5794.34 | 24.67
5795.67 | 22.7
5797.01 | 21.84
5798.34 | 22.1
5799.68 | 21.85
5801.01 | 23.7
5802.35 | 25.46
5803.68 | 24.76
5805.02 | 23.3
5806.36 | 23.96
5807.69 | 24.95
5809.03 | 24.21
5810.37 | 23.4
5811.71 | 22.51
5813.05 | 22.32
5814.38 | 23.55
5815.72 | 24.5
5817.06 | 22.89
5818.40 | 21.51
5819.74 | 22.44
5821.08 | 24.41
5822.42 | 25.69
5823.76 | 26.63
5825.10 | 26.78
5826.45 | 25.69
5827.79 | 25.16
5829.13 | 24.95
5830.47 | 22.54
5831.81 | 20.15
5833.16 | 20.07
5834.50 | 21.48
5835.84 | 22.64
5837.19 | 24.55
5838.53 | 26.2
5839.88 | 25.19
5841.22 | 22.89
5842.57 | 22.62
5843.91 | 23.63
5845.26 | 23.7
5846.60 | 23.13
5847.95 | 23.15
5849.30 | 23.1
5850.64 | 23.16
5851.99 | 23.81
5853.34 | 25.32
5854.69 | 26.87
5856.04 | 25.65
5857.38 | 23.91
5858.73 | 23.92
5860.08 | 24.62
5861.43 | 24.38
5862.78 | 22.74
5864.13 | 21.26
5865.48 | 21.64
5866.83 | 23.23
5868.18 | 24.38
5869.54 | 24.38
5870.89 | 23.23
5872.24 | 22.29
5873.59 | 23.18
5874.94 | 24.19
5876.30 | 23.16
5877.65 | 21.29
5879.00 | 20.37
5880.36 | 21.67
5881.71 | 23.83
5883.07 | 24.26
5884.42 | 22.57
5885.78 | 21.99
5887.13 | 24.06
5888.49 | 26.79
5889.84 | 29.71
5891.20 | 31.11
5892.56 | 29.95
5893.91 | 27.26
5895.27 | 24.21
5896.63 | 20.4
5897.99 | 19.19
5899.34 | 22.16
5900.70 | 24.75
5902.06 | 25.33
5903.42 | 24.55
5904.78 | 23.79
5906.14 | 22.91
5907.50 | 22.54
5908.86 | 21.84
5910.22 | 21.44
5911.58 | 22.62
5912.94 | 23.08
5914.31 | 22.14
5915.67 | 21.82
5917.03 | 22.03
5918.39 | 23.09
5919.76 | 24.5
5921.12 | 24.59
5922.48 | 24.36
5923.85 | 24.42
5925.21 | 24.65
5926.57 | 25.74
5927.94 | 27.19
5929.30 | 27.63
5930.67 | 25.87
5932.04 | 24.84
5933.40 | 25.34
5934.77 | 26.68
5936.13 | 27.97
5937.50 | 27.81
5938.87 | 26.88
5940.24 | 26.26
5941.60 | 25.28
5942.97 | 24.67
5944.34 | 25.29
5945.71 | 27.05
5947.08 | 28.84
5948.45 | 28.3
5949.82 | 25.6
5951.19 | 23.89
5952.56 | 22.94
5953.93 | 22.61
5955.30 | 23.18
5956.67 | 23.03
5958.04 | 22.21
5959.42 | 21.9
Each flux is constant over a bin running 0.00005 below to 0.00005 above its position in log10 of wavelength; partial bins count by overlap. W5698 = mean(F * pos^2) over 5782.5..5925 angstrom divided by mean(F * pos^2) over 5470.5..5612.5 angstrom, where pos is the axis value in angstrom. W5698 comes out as 1.34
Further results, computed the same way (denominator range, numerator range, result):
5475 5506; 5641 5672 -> 1.26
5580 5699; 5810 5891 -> 1.13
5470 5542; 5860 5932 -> 1.47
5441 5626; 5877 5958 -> 1.40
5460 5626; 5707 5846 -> 1.31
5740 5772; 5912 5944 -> 1.13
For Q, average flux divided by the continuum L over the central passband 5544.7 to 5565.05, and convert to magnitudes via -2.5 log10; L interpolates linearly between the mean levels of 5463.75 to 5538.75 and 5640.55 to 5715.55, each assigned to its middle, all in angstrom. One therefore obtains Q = -0.07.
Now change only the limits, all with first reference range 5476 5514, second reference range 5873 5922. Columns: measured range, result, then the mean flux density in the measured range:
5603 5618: -0.136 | 22.6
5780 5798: -0.099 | 24.4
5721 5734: -0.189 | 25.5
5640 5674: -0.054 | 21.6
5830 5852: -0.005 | 23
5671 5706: -0.080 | 22.5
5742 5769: -0.080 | 23.5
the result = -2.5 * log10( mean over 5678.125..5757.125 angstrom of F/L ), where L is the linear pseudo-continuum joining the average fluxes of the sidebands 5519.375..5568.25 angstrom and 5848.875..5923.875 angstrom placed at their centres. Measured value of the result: -0.07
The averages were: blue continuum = 20.1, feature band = 23.4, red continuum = 23.7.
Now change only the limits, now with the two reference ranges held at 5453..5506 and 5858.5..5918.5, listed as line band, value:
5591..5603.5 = -0.18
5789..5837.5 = -0.06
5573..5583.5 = 0.09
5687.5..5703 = -0.09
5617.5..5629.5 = -0.16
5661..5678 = -0.01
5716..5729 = -0.20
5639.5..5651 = -0.18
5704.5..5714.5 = -0.06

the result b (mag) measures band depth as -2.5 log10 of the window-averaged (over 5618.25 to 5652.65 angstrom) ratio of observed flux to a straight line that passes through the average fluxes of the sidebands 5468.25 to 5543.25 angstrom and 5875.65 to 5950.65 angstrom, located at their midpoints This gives -0.18 mag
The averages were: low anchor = 18.7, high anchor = 24.7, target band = 24.3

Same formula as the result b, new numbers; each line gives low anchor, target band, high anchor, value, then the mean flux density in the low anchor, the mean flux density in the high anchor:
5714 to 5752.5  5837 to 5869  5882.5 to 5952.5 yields 0.03 mag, 24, 24.9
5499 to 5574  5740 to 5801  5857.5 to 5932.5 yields -0.07 mag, 19.7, 23.9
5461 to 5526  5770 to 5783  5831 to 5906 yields -0.11 mag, 18.6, 23.8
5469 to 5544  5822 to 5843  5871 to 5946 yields -0.03 mag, 18.7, 24.4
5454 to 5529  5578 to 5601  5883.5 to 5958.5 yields -0.10 mag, 18.9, 24.7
